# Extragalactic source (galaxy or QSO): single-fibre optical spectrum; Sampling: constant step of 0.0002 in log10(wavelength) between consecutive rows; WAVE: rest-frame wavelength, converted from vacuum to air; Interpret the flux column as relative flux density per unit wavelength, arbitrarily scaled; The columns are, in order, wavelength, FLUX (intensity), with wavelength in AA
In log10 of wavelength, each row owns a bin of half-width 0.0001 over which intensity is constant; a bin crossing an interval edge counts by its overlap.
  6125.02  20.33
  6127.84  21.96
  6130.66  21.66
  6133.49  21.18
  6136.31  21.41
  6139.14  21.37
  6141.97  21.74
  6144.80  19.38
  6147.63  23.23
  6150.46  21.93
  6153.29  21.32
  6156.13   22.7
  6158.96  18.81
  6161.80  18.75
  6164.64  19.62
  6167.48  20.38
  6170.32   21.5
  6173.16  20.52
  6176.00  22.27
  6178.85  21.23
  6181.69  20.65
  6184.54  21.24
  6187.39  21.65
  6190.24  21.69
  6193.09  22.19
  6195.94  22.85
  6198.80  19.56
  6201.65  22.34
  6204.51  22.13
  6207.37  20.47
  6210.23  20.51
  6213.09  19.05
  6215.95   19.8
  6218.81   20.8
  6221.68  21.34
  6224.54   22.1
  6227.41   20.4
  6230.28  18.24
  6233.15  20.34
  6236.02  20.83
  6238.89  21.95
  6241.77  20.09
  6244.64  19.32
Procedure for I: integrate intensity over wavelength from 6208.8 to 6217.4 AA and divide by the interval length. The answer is 19.8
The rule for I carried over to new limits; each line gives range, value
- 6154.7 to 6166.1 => 20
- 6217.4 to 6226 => 21.4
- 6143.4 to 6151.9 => 21.5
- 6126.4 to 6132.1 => 21.8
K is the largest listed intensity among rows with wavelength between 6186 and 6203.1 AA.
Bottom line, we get 22.85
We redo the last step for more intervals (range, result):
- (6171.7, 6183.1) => 22.27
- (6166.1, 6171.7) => 21.5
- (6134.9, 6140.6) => 21.41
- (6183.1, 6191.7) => 21.69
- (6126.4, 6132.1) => 21.96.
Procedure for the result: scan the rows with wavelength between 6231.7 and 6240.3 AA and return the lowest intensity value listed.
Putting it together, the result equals 20.34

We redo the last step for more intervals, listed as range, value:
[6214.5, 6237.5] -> 18.24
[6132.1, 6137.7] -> 21.18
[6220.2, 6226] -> 21.34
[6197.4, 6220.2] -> 19.05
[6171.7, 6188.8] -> 20.52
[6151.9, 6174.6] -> 18.75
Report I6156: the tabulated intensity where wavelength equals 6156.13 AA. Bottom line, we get 22.7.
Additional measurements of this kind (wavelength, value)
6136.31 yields 21.41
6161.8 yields 18.75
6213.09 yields 19.05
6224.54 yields 22.1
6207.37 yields 20.47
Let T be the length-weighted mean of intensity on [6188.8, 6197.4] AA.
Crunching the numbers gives 22.2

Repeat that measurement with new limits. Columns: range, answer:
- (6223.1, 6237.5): 20.4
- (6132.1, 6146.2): 21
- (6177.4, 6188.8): 21.2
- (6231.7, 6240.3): 21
